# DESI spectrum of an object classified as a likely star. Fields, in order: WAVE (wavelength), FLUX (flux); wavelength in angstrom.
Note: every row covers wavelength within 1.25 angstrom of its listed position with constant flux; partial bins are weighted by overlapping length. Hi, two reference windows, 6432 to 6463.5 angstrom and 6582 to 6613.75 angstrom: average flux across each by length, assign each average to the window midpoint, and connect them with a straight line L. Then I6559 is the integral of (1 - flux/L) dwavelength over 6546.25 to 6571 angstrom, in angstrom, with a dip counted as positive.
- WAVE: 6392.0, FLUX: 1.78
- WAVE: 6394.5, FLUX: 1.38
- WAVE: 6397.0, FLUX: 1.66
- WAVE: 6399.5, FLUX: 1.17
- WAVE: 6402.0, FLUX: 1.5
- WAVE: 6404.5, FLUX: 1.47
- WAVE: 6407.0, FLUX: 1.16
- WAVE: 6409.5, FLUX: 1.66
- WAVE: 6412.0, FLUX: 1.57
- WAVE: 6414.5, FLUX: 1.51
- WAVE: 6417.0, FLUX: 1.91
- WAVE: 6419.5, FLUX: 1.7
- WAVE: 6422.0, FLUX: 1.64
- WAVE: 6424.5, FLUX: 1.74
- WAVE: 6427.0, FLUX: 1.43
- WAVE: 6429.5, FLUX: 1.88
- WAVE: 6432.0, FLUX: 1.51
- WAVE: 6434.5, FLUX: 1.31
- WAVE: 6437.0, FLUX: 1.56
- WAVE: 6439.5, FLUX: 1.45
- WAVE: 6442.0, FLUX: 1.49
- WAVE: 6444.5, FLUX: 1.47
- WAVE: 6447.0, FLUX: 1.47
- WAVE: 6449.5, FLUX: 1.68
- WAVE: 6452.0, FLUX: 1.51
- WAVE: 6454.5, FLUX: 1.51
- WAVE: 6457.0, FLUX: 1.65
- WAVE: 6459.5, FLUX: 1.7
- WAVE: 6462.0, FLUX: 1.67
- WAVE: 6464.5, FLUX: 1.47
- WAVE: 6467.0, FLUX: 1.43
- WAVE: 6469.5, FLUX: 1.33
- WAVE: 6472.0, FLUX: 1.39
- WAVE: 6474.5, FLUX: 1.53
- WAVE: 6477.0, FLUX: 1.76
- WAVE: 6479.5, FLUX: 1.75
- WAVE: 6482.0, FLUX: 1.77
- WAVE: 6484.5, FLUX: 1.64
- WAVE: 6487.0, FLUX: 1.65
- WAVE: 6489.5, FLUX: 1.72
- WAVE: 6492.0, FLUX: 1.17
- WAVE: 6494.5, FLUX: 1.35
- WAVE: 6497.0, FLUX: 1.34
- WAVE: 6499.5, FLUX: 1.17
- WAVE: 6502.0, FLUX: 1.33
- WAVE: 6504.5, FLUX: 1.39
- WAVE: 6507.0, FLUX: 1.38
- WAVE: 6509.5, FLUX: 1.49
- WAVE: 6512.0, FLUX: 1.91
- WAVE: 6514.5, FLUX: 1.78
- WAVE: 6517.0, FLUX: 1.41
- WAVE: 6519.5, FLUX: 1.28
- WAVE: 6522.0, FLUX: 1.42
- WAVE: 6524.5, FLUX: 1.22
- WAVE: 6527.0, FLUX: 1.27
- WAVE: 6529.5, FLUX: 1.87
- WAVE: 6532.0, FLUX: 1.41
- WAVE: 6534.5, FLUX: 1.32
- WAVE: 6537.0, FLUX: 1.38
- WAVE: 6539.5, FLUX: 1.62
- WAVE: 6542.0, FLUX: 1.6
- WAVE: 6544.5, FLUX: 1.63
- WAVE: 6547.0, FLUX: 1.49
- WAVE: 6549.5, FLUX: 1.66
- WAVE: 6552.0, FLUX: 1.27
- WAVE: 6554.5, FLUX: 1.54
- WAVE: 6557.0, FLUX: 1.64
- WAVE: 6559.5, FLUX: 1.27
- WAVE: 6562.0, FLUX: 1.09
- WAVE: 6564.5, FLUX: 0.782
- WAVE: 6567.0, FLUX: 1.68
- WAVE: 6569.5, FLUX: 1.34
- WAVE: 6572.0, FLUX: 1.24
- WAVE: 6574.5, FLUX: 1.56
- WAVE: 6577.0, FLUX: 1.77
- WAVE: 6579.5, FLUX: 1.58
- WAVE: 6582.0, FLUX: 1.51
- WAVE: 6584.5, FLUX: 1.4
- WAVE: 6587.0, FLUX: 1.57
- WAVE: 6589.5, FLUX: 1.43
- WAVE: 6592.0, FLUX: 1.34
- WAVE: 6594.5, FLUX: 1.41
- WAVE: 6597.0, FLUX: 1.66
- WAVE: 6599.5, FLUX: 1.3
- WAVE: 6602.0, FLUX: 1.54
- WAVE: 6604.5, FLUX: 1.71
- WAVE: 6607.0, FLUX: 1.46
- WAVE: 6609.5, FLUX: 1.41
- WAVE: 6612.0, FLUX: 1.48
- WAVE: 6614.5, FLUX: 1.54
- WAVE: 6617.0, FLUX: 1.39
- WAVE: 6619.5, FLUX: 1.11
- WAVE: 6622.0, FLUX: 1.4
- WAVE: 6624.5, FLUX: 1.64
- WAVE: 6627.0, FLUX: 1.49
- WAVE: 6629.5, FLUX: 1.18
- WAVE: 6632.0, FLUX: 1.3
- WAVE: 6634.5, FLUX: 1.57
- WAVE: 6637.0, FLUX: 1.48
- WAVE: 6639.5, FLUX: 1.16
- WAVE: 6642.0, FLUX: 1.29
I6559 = 2.01 angstrom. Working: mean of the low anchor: 1.54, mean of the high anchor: 1.48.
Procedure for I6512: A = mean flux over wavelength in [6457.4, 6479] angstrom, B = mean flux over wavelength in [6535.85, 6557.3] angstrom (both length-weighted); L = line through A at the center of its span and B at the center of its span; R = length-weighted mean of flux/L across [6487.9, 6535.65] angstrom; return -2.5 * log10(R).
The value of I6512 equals 0.08 mag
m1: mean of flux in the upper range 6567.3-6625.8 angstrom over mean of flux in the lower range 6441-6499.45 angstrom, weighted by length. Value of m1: 1.0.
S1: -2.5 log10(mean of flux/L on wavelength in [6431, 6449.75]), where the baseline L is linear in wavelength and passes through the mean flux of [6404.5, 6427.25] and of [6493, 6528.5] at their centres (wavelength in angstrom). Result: 0.04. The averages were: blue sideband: 1.59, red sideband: 1.41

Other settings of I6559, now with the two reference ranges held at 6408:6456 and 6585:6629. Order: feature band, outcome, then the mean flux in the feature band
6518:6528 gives 1.4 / 1.3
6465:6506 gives 1.6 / 1.48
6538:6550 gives -0.7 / 1.59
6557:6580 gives 1.7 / 1.38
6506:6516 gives -0.8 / 1.64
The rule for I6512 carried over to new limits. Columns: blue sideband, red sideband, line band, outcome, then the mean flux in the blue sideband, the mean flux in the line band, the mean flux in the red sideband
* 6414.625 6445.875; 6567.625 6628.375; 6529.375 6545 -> -0.005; 1.59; 1.52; 1.47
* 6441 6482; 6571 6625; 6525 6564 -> 0.040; 1.56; 1.45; 1.47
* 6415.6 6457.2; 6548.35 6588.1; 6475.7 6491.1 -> -0.118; 1.58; 1.7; 1.43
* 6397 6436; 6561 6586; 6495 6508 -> 0.113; 1.55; 1.32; 1.4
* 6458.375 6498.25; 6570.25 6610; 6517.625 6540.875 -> 0.072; 1.54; 1.42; 1.49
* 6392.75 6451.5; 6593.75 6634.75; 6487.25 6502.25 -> 0.102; 1.54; 1.37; 1.44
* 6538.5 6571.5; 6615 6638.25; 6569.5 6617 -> -0.057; 1.43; 1.49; 1.4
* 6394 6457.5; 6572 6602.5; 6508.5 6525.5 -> 0.006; 1.54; 1.51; 1.49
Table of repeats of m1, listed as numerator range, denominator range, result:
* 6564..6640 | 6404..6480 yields 0.93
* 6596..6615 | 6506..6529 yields 1.02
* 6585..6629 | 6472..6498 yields 0.93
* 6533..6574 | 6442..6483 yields 0.90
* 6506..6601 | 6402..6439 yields 0.93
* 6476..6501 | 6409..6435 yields 0.94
